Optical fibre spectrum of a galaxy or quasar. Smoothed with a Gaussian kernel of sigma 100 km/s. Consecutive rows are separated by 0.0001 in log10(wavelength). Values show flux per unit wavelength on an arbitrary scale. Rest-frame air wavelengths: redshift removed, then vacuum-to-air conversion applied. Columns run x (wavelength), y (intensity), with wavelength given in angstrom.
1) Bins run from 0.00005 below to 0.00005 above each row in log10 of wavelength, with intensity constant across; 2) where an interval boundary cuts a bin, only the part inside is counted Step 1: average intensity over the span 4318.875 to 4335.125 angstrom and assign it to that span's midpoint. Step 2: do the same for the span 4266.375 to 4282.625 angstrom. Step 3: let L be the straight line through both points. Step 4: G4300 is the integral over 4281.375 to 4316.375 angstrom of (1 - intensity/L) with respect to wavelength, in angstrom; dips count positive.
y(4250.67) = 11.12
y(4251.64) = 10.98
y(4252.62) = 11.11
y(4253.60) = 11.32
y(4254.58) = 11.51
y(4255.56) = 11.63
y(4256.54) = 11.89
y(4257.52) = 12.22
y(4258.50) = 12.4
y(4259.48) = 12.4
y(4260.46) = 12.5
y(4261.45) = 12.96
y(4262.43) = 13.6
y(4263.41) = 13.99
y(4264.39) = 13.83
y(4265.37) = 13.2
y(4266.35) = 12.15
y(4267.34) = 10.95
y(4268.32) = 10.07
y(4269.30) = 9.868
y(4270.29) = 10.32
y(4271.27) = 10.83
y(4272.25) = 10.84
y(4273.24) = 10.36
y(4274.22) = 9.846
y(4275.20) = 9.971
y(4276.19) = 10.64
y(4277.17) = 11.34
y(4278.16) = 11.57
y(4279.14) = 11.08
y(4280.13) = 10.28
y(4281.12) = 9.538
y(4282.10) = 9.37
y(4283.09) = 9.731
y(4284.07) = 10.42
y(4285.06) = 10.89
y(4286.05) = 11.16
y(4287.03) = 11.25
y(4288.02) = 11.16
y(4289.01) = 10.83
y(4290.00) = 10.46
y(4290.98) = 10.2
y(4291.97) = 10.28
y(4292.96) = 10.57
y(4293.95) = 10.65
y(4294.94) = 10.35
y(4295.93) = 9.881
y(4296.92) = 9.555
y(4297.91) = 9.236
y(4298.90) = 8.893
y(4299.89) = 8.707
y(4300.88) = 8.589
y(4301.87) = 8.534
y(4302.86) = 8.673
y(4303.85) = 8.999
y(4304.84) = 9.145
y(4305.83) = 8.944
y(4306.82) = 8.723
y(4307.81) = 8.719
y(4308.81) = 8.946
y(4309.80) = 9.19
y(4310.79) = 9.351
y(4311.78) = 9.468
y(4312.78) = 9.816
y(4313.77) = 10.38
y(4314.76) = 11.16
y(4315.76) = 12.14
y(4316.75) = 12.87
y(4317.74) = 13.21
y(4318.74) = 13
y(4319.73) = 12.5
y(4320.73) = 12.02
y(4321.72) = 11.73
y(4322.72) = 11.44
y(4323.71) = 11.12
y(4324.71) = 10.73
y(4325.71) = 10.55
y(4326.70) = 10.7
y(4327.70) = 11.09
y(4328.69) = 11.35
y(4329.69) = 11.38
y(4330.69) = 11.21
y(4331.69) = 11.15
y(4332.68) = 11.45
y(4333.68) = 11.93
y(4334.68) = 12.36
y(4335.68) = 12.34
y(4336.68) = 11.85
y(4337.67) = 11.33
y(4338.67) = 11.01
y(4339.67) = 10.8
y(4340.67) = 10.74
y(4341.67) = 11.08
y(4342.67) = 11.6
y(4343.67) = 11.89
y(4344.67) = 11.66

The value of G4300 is 3.4 angstrom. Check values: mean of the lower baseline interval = 10.5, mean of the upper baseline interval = 11.5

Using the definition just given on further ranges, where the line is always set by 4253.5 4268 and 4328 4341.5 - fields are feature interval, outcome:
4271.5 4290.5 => 2.49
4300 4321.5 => 2.83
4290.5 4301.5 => 2.08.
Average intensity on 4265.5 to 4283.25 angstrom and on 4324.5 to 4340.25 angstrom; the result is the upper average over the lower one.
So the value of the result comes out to 1.07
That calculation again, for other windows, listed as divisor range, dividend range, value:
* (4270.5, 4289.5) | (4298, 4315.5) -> 0.87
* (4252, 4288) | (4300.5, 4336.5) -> 0.95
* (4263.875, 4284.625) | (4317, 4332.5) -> 1.07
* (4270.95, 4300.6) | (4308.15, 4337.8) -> 1.09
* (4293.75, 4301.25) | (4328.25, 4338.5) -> 1.23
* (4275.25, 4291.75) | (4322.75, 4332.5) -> 1.04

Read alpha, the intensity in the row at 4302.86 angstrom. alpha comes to 8.673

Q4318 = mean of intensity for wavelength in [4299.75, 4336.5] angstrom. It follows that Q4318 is 10.7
